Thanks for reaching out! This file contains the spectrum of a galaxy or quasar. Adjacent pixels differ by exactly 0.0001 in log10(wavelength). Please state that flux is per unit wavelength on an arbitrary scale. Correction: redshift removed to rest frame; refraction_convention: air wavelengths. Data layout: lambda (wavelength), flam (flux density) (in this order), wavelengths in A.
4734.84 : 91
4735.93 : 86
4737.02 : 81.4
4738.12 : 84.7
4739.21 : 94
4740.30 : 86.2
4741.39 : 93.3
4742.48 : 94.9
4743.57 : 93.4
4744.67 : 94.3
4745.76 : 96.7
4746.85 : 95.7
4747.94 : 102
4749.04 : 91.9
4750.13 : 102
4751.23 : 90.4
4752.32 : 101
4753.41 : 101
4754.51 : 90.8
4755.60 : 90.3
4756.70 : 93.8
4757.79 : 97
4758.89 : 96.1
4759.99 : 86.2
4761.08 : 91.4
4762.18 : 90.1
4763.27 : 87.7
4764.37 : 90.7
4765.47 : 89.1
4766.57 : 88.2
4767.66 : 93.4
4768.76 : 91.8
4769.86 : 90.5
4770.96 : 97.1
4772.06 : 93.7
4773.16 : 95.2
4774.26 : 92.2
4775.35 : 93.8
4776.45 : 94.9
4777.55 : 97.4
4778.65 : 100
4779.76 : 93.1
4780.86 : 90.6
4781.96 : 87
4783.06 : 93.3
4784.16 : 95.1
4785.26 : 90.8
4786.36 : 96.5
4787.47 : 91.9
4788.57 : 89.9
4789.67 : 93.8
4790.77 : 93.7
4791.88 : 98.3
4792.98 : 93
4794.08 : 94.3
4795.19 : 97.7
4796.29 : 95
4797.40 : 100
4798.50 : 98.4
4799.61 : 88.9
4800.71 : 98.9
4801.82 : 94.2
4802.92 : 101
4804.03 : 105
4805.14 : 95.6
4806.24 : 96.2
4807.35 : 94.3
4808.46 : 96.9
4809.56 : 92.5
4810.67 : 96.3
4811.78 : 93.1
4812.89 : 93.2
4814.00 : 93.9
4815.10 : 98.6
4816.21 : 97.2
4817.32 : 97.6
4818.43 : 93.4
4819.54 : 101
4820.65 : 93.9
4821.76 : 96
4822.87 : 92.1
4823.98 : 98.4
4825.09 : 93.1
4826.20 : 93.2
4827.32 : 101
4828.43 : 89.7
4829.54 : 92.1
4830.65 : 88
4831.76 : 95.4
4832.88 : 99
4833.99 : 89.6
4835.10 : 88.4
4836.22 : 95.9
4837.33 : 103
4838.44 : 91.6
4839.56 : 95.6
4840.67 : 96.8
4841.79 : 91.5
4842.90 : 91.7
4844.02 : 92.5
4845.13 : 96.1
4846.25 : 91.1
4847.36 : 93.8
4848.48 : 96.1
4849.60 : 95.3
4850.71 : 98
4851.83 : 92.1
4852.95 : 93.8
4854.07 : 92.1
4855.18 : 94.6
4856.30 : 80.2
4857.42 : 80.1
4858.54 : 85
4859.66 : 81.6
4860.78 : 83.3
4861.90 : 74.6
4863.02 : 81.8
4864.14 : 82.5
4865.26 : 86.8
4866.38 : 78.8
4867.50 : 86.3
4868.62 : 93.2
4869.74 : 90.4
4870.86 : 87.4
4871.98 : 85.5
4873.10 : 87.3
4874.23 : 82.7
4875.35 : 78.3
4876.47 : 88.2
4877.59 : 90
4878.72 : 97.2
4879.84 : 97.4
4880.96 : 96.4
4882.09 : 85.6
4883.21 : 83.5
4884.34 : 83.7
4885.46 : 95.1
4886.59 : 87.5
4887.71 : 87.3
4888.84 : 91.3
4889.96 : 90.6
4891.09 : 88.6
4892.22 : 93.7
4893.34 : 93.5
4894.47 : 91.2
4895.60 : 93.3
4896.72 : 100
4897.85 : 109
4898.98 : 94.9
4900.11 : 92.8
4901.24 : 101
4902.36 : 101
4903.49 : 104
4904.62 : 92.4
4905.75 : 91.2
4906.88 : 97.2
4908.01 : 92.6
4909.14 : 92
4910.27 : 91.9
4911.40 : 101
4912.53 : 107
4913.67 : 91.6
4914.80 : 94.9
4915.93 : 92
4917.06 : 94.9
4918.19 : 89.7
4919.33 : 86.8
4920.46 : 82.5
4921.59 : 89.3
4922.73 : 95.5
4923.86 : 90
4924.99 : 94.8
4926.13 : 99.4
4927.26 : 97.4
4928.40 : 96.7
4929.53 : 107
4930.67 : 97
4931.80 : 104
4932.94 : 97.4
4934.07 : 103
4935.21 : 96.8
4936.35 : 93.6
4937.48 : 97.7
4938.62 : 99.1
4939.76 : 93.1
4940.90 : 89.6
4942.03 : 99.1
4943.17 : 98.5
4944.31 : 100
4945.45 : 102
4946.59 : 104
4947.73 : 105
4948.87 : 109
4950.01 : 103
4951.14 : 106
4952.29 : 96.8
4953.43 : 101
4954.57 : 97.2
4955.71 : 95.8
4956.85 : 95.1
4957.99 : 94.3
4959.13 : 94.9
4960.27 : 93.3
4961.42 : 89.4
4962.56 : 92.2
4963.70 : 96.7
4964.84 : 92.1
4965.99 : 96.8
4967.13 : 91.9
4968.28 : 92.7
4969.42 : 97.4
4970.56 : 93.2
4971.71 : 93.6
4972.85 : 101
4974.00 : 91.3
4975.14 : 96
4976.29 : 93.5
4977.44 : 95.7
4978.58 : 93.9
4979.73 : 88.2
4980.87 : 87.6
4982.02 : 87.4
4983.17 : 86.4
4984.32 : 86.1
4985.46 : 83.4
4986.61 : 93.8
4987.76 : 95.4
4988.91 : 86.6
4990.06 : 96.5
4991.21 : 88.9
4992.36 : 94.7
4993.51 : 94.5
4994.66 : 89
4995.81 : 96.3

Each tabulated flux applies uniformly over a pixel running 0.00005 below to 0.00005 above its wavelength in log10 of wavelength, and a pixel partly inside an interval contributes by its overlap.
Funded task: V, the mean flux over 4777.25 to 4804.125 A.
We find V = 94.9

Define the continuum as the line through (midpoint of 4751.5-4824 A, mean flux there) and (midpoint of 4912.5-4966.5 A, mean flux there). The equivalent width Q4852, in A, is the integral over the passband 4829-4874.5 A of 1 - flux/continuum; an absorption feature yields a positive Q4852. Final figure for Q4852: 2.6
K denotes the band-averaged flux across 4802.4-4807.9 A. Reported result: 98.3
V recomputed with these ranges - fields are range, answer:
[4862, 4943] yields 92.8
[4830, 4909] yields 91.1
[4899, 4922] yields 94.3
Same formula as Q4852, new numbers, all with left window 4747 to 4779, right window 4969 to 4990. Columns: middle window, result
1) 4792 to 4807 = -0.54 A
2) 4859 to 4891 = 1.99 A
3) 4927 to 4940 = -0.92 A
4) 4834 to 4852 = -0.24 A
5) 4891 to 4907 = -0.68 A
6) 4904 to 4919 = -0.33 A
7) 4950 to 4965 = -0.68 A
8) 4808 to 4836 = -0.40 A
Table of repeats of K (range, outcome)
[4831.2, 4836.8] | 93.7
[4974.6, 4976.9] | 94.4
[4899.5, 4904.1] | 99.7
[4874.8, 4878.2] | 85.6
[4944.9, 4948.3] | 104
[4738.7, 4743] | 92.2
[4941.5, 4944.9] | 99.1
